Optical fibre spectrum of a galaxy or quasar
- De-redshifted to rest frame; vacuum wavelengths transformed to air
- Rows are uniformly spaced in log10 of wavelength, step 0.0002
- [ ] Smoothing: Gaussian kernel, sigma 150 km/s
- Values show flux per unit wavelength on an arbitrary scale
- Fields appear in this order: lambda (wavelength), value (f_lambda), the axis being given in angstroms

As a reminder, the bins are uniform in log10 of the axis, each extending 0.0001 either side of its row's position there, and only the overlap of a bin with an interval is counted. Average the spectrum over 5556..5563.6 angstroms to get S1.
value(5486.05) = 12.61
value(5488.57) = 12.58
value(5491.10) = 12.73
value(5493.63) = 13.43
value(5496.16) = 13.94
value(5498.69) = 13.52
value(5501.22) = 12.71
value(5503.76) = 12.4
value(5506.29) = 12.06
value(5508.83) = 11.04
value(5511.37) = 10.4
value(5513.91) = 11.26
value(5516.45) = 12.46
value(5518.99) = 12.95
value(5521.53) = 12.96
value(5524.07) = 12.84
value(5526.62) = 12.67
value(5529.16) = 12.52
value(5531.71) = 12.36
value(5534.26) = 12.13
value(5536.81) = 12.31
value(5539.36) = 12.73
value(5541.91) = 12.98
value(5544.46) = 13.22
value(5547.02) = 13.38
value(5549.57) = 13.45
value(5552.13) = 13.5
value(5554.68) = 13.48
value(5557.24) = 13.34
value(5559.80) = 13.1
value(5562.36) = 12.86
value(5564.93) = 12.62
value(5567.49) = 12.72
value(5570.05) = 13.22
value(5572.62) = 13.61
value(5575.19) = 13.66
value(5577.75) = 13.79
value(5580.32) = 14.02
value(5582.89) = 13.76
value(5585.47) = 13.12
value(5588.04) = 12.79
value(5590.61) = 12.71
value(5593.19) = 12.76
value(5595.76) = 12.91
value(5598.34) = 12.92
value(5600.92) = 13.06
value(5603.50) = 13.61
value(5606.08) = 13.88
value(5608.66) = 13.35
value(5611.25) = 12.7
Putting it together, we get 13.1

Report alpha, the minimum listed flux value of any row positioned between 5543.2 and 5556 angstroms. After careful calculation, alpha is 13.22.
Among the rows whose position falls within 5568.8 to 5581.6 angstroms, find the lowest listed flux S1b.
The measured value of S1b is 13.22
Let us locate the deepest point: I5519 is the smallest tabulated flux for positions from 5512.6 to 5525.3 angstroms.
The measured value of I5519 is 11.26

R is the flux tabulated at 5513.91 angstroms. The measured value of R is 11.26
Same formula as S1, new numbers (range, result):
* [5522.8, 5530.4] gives 12.7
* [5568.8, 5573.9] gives 13.4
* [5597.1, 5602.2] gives 13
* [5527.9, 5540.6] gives 12.4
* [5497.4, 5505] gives 12.9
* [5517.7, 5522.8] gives 13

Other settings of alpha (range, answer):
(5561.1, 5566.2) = 12.62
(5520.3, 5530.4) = 12.52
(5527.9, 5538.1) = 12.13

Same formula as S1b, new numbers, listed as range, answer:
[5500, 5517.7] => 10.4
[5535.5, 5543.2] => 12.31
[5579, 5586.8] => 13.12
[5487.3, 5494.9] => 12.58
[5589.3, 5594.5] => 12.71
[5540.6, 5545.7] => 12.98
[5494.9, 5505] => 12.4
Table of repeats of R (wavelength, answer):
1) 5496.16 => 13.94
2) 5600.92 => 13.06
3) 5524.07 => 12.84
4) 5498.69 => 13.52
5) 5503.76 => 12.4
